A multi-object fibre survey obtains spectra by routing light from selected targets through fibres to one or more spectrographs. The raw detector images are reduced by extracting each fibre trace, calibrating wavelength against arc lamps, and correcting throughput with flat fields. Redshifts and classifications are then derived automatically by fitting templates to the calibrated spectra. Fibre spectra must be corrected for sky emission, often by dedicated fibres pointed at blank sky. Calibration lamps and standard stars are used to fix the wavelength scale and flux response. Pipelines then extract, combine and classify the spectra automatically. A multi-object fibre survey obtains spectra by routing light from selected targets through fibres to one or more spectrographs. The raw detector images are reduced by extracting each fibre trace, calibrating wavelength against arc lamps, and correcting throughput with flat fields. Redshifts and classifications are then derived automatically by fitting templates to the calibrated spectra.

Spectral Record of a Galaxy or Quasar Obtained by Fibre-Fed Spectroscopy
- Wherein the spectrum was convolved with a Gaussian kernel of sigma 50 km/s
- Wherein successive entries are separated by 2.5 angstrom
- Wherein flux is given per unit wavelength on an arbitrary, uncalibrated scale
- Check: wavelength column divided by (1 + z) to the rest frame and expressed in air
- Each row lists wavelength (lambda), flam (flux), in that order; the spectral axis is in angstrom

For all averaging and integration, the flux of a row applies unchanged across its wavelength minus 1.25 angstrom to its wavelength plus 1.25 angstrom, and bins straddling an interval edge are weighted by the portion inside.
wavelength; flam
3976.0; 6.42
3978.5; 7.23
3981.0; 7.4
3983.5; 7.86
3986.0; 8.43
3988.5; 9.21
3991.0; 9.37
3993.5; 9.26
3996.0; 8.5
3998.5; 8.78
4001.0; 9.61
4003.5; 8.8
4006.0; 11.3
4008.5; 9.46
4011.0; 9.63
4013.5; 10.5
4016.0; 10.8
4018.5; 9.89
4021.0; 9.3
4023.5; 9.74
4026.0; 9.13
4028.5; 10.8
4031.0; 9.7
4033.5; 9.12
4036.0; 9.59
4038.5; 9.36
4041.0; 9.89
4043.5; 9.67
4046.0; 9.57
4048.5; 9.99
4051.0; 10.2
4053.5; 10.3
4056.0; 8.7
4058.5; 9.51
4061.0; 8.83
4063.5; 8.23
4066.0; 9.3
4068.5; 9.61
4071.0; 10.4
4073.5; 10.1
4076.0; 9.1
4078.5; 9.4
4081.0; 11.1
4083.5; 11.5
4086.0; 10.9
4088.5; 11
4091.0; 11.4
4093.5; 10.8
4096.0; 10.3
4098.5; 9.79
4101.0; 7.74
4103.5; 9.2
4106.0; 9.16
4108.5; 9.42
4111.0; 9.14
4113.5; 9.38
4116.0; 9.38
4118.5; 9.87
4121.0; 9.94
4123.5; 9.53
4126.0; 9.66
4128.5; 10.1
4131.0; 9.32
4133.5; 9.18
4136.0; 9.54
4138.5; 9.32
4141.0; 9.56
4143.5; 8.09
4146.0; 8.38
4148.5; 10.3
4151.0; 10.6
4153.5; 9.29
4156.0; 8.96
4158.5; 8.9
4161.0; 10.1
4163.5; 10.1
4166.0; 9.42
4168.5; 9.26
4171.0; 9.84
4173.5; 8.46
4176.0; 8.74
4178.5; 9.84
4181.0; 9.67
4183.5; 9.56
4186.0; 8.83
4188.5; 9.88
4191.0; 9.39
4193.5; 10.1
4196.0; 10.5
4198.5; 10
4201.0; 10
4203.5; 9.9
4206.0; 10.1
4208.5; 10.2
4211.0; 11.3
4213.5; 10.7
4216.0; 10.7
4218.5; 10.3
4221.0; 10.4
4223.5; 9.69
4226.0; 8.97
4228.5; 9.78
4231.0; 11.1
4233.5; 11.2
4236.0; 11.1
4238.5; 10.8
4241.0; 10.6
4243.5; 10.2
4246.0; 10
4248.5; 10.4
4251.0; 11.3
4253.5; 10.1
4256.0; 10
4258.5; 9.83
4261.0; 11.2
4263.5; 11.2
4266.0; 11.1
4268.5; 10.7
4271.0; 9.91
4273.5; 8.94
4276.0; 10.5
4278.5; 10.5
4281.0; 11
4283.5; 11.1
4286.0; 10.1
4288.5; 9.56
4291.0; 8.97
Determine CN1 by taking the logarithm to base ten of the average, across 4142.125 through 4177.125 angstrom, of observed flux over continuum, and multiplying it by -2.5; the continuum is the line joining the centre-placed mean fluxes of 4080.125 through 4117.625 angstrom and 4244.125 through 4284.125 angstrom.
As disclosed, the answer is 0.10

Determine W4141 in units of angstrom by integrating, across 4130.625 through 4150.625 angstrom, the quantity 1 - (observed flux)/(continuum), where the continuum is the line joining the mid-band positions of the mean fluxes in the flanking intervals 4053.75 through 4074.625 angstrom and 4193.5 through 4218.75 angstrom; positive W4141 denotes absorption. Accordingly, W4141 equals 1.3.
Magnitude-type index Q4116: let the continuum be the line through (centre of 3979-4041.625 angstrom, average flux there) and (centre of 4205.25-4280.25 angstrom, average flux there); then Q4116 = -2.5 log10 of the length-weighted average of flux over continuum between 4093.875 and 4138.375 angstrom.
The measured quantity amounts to 0.04 mag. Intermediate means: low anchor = 9.39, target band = 9.47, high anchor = 10.4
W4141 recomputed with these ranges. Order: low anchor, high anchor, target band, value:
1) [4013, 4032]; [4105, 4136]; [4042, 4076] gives 0.8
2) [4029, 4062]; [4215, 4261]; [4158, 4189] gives 2.1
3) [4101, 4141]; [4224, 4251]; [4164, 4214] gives 1.2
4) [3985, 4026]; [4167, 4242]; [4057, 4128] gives -0.2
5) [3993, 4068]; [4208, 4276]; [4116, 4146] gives 1.7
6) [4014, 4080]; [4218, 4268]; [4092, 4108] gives 0.5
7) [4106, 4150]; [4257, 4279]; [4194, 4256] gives -1.6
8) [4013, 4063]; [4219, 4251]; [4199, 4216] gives -0.1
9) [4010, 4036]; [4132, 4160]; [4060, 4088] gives -0.8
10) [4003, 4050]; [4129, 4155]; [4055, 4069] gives 1.0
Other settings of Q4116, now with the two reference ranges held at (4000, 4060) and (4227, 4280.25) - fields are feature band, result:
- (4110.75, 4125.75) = 0.05 mag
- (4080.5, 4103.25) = -0.05 mag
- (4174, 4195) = 0.09 mag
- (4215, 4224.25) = 0.01 mag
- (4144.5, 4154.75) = 0.06 mag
